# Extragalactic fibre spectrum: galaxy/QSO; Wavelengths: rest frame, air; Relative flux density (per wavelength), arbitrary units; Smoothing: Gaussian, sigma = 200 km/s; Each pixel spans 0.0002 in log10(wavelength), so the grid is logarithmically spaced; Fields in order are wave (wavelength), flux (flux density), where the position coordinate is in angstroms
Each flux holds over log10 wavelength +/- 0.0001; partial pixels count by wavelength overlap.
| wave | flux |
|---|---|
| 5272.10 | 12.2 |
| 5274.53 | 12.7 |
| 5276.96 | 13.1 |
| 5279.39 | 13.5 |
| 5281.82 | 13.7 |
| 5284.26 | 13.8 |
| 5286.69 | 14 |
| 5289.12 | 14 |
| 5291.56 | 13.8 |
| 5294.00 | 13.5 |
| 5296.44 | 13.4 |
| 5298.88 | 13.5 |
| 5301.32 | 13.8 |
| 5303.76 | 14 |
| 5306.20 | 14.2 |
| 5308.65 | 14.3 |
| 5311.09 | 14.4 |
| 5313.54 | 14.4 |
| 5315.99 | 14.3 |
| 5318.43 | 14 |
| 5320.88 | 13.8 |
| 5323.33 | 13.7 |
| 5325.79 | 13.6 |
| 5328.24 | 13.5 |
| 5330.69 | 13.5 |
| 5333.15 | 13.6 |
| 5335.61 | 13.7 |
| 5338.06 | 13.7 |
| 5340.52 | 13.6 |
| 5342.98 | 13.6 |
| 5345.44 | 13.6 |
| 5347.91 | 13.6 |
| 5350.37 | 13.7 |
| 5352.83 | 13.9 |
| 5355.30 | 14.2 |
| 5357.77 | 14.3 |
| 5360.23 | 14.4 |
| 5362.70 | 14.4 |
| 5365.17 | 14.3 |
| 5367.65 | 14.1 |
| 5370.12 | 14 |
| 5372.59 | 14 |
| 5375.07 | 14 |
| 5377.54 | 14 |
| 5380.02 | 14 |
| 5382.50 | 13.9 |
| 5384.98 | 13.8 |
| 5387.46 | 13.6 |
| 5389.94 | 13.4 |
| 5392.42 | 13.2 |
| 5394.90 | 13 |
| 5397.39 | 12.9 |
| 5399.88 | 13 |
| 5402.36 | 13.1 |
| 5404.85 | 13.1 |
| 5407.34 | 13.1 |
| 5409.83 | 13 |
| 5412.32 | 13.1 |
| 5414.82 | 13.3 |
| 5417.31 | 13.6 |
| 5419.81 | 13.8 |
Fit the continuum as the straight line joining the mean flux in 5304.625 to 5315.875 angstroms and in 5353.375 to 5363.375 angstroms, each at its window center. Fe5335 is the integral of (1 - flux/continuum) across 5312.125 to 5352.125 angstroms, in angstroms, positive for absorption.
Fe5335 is 1.54 angstroms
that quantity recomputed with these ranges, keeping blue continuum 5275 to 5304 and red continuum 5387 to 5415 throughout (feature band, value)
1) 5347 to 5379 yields -1.9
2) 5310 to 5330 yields -0.7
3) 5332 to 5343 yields -0.2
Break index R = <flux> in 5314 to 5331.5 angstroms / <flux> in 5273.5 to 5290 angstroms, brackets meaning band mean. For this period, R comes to 1.02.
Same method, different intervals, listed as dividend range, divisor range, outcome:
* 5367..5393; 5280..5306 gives 1.00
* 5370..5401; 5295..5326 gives 0.97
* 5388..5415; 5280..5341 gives 0.95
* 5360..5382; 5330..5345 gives 1.04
